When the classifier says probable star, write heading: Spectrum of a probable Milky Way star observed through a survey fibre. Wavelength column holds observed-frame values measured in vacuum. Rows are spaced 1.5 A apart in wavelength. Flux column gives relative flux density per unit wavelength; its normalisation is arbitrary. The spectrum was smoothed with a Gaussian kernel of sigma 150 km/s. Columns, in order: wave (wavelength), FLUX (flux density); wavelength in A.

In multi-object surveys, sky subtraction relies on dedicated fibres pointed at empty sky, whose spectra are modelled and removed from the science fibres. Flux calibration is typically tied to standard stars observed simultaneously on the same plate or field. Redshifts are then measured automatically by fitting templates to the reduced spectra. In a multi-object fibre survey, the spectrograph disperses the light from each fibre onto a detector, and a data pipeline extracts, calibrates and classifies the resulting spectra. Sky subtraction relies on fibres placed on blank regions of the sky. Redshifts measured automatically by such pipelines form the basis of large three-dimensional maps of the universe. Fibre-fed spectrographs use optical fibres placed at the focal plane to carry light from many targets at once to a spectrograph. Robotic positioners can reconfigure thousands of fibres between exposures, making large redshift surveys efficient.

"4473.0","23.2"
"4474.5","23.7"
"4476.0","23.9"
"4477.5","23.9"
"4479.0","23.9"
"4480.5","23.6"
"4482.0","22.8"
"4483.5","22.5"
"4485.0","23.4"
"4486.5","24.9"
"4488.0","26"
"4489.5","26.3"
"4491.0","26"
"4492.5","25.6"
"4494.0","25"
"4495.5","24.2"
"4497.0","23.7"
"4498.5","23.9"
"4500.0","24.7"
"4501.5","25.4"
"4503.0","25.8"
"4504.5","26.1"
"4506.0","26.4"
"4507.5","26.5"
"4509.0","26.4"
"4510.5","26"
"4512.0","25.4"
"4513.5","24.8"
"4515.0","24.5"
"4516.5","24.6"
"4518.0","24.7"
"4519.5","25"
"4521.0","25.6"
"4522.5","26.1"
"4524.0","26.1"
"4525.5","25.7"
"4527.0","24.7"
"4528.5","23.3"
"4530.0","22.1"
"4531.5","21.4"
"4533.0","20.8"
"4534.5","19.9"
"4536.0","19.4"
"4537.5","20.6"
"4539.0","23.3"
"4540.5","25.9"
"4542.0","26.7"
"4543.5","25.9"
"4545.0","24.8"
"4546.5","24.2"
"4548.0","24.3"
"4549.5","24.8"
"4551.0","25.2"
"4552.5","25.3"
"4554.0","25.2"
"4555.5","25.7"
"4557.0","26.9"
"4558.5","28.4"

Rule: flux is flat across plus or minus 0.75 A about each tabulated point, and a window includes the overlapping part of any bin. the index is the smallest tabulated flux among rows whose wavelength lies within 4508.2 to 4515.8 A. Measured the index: 24.5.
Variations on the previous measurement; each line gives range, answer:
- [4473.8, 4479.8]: 23.7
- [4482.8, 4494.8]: 22.5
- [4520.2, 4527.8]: 24.7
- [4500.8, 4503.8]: 25.4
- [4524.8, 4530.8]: 22.1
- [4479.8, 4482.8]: 22.8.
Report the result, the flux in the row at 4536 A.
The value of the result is 19.4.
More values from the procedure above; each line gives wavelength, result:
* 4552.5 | 25.3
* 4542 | 26.7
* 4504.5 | 26.1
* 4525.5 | 25.7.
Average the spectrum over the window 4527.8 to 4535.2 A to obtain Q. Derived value 21.5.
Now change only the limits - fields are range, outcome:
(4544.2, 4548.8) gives 24.5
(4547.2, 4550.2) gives 24.5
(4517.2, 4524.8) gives 25.5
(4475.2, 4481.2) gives 23.8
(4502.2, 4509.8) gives 26.2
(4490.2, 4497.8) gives 24.9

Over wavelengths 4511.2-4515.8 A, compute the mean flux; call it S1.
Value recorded 24.9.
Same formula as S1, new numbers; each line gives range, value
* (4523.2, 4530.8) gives 24.4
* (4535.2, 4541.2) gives 22.2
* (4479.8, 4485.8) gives 23.1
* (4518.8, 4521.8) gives 25.3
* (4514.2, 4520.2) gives 24.7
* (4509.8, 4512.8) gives 25.7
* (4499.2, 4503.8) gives 25.3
